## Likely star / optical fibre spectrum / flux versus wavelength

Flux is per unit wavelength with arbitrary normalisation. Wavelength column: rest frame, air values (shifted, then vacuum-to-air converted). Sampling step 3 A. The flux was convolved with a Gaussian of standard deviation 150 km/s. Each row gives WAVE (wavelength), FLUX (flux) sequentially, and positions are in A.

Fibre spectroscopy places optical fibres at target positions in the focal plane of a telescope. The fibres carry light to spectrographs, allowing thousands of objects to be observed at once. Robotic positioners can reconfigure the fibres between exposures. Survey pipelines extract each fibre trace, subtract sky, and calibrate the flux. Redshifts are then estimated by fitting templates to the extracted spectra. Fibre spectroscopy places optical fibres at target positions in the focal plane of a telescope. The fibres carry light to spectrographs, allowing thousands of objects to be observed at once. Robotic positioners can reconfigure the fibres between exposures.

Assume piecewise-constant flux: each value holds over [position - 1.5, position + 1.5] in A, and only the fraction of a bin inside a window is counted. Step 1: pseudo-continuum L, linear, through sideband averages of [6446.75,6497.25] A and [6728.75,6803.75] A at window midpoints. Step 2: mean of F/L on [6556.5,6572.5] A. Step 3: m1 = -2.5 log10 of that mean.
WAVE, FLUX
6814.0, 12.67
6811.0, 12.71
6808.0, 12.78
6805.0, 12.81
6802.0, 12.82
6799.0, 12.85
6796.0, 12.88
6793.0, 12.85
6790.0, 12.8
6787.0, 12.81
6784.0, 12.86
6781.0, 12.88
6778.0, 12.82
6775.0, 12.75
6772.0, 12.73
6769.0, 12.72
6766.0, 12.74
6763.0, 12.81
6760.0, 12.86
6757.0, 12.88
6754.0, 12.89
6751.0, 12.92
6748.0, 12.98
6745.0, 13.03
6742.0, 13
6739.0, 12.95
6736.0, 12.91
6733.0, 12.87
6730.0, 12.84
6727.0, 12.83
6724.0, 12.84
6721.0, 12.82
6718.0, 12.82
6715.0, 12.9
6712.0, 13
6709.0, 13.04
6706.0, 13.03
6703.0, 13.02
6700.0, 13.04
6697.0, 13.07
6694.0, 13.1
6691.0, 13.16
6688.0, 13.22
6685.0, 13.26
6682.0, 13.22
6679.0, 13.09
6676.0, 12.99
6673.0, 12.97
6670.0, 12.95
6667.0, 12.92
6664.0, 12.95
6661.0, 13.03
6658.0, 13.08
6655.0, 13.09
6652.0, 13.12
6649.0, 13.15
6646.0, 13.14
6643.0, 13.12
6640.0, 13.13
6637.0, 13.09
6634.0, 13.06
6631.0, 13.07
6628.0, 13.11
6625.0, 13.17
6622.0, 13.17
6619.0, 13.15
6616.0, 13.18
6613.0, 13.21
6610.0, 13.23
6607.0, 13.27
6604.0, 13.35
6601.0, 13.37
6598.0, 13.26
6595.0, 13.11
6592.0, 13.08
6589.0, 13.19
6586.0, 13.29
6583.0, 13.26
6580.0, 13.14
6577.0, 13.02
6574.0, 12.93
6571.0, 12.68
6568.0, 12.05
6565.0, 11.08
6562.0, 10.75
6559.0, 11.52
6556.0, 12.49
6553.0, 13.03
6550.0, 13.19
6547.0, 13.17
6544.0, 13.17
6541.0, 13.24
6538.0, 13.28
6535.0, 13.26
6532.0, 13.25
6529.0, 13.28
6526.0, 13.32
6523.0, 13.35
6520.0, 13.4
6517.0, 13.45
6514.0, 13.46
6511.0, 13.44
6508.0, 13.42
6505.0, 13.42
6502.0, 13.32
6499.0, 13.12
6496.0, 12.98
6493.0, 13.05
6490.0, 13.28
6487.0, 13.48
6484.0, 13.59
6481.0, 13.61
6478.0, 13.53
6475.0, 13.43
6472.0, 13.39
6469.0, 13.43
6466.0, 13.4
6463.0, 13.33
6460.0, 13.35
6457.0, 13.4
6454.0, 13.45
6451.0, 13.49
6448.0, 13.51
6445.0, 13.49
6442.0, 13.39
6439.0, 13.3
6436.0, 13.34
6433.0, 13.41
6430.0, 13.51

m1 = 0.14 mag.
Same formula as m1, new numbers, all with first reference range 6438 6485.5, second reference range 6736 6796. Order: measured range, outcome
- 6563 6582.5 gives 0.063 mag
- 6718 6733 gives 0.009 mag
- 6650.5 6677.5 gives 0.004 mag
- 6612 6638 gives 0.000 mag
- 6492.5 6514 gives 0.007 mag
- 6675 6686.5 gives -0.010 mag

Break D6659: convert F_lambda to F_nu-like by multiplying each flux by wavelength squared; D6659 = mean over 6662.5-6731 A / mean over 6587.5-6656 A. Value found 1.01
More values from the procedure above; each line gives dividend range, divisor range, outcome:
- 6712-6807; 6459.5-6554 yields 1.04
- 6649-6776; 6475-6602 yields 1.05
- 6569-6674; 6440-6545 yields 1.02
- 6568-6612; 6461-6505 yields 1.02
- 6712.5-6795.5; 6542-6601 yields 1.07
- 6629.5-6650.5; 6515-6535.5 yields 1.02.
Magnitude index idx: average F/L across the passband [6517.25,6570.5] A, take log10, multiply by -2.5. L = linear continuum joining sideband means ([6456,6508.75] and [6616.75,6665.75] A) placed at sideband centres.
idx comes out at 0.041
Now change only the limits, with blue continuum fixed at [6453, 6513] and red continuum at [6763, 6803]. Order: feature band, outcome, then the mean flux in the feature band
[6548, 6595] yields 0.05 mag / 12.6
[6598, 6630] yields -0.01 mag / 13.2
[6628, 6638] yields 0.00 mag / 13.1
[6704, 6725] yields 0.00 mag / 12.9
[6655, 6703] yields -0.01 mag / 13.1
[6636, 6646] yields 0.00 mag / 13.1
